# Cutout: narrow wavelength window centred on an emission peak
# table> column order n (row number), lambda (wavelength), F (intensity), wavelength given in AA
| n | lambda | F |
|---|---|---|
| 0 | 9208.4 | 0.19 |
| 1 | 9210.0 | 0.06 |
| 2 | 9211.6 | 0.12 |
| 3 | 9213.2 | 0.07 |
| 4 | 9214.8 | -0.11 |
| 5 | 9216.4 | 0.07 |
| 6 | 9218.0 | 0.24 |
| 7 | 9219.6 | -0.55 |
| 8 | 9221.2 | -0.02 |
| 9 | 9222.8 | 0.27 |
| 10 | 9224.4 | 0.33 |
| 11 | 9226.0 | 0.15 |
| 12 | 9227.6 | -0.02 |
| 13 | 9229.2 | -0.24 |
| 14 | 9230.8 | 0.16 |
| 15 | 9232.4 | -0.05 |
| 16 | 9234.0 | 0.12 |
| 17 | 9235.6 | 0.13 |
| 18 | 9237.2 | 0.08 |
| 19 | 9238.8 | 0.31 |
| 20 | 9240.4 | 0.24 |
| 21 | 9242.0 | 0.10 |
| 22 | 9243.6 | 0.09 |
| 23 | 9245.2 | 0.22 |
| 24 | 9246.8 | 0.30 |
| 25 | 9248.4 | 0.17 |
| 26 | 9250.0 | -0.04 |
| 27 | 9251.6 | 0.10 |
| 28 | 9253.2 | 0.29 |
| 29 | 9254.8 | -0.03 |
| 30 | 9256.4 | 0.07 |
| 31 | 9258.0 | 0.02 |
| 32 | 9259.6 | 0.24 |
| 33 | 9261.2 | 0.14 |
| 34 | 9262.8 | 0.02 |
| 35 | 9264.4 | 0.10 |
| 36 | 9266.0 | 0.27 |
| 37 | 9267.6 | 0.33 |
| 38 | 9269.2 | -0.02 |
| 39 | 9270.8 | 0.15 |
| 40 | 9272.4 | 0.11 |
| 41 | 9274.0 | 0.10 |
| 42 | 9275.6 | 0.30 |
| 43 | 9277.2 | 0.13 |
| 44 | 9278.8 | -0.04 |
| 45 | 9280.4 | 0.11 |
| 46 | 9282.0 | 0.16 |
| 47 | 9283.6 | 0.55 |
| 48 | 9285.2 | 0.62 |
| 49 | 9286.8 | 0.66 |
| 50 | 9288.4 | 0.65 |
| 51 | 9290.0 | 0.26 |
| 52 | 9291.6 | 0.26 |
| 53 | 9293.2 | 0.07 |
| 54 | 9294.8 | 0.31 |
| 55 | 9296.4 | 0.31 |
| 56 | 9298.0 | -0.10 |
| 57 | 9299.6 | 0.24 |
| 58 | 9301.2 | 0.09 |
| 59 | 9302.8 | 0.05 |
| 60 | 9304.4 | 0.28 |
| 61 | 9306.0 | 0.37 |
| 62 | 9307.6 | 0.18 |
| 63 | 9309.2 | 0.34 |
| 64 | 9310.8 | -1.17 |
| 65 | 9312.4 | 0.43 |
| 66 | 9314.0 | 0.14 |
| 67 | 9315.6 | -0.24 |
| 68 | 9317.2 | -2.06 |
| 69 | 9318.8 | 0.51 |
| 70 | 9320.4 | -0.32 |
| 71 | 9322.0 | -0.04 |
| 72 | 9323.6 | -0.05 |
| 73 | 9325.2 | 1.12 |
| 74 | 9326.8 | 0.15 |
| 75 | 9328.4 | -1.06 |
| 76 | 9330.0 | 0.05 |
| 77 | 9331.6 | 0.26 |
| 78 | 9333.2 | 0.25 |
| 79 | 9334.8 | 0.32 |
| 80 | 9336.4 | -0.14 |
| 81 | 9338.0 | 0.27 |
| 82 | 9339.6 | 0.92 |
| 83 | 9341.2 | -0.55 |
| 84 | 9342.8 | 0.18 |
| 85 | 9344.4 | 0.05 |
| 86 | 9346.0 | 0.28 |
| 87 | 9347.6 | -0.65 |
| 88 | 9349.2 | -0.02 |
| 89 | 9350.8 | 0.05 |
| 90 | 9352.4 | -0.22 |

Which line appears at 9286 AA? H-gamma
